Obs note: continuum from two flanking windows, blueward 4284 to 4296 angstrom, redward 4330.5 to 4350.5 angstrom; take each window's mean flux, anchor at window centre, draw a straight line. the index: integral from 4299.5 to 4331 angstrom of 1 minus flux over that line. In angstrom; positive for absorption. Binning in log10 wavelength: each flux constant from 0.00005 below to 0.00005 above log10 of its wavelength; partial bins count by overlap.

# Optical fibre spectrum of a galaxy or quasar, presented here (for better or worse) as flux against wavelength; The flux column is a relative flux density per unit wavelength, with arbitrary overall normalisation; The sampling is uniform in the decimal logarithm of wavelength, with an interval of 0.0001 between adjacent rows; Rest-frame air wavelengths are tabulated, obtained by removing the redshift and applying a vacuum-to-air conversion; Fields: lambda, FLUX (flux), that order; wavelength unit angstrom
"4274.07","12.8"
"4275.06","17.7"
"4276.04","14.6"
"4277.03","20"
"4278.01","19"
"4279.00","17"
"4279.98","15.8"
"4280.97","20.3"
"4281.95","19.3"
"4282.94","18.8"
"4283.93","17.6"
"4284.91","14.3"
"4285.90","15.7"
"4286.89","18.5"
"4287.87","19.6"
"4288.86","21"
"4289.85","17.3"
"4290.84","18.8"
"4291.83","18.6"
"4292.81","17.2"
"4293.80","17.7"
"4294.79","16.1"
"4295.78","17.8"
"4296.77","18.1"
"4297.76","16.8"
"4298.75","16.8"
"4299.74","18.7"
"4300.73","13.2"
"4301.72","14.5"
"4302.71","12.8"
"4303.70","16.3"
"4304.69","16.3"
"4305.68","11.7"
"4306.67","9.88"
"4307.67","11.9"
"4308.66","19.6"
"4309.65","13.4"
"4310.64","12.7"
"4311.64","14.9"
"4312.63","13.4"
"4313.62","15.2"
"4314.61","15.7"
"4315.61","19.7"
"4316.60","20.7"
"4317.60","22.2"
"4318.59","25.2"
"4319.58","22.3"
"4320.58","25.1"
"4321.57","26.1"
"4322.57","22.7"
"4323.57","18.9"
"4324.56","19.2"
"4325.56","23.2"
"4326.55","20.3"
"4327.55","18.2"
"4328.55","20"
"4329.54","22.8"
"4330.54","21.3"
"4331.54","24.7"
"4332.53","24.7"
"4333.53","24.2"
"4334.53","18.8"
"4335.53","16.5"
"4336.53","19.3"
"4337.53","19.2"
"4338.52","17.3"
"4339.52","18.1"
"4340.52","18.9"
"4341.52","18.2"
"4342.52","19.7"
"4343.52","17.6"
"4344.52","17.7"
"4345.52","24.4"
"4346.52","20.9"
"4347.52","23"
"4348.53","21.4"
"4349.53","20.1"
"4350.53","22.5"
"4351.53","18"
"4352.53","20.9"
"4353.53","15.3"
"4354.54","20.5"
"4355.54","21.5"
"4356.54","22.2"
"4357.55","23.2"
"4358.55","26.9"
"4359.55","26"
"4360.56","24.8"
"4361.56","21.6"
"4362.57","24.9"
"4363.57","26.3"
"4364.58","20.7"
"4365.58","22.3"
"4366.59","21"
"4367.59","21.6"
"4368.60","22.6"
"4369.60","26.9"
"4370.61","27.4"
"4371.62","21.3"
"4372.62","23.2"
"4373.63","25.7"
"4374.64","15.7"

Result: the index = 1.7 angstrom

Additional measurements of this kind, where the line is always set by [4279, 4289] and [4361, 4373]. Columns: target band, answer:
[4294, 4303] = 1.27 angstrom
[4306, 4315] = 2.59 angstrom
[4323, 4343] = 0.87 angstrom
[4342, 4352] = 0.68 angstrom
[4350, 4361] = 0.31 angstrom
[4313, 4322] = -0.48 angstrom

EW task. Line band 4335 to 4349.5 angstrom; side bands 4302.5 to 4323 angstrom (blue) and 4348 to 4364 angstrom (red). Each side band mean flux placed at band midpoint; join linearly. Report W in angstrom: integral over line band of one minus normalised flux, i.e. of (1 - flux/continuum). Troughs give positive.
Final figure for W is 0.9 angstrom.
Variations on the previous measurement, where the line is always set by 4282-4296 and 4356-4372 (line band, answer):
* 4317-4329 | -0.9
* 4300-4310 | 2.6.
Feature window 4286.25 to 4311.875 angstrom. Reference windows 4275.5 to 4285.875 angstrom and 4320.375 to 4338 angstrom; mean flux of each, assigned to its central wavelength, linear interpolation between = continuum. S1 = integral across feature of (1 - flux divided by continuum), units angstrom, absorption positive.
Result 3.7 angstrom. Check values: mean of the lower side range 17.6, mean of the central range 16.2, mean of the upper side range 21.3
